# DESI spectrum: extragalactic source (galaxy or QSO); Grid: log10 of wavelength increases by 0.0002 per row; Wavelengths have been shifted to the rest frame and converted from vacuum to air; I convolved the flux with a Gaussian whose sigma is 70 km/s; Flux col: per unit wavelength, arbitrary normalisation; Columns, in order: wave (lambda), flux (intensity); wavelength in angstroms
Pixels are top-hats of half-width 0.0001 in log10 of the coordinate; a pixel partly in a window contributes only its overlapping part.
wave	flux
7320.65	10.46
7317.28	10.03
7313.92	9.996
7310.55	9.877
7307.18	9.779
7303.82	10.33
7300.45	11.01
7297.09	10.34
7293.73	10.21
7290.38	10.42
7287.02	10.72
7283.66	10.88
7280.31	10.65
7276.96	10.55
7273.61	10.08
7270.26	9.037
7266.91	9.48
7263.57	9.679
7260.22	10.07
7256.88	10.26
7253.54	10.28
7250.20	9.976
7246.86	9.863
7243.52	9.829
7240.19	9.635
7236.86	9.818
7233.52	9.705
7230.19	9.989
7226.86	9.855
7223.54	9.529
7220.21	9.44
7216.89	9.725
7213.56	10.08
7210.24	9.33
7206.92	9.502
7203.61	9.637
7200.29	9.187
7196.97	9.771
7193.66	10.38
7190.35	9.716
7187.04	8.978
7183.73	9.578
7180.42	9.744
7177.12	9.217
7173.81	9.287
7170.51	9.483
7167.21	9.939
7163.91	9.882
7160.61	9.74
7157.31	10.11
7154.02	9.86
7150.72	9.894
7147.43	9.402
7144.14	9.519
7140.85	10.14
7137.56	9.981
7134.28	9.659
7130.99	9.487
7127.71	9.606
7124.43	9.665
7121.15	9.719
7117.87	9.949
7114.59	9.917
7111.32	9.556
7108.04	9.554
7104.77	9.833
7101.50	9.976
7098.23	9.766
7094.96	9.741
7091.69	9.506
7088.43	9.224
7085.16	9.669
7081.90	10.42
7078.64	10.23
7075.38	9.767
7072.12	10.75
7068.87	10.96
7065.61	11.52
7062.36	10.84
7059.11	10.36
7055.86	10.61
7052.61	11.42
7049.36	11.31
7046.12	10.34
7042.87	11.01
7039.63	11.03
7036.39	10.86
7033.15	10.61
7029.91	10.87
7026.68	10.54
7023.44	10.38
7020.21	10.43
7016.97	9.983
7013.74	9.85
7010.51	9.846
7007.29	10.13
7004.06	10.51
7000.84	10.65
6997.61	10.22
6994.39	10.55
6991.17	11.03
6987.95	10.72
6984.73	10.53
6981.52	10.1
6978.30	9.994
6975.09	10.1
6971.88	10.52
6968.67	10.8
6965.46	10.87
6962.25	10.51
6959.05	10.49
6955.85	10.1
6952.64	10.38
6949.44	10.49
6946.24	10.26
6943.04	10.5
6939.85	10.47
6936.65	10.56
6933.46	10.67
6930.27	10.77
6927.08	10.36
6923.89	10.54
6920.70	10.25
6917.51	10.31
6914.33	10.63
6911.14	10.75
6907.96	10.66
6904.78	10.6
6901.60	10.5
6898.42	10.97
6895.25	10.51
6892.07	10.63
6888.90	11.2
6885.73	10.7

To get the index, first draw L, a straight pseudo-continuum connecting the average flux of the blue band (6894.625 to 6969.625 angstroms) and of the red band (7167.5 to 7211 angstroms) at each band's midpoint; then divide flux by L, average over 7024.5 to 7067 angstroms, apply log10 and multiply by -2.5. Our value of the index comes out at -0.079 mag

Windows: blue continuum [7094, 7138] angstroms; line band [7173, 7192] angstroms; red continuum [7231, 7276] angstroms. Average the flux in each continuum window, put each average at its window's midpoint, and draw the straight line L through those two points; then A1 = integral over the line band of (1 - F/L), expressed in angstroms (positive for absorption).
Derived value 0.70 angstroms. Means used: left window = 9.74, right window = 9.84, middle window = 9.42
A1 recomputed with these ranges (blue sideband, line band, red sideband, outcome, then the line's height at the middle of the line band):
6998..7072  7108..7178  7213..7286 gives 3.8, 10.3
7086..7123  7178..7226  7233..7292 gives 1.5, 9.92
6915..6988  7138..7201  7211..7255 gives 1.7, 9.95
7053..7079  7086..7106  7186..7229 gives 1.5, 10.5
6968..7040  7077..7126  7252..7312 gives 2.7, 10.4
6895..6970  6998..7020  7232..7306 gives 0.6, 10.4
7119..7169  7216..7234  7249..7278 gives 0.3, 9.87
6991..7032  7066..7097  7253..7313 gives 0.7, 10.3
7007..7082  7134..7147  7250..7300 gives 0.8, 10.4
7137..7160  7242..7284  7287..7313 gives 0.7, 10.2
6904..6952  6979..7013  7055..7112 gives -0.2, 10.3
